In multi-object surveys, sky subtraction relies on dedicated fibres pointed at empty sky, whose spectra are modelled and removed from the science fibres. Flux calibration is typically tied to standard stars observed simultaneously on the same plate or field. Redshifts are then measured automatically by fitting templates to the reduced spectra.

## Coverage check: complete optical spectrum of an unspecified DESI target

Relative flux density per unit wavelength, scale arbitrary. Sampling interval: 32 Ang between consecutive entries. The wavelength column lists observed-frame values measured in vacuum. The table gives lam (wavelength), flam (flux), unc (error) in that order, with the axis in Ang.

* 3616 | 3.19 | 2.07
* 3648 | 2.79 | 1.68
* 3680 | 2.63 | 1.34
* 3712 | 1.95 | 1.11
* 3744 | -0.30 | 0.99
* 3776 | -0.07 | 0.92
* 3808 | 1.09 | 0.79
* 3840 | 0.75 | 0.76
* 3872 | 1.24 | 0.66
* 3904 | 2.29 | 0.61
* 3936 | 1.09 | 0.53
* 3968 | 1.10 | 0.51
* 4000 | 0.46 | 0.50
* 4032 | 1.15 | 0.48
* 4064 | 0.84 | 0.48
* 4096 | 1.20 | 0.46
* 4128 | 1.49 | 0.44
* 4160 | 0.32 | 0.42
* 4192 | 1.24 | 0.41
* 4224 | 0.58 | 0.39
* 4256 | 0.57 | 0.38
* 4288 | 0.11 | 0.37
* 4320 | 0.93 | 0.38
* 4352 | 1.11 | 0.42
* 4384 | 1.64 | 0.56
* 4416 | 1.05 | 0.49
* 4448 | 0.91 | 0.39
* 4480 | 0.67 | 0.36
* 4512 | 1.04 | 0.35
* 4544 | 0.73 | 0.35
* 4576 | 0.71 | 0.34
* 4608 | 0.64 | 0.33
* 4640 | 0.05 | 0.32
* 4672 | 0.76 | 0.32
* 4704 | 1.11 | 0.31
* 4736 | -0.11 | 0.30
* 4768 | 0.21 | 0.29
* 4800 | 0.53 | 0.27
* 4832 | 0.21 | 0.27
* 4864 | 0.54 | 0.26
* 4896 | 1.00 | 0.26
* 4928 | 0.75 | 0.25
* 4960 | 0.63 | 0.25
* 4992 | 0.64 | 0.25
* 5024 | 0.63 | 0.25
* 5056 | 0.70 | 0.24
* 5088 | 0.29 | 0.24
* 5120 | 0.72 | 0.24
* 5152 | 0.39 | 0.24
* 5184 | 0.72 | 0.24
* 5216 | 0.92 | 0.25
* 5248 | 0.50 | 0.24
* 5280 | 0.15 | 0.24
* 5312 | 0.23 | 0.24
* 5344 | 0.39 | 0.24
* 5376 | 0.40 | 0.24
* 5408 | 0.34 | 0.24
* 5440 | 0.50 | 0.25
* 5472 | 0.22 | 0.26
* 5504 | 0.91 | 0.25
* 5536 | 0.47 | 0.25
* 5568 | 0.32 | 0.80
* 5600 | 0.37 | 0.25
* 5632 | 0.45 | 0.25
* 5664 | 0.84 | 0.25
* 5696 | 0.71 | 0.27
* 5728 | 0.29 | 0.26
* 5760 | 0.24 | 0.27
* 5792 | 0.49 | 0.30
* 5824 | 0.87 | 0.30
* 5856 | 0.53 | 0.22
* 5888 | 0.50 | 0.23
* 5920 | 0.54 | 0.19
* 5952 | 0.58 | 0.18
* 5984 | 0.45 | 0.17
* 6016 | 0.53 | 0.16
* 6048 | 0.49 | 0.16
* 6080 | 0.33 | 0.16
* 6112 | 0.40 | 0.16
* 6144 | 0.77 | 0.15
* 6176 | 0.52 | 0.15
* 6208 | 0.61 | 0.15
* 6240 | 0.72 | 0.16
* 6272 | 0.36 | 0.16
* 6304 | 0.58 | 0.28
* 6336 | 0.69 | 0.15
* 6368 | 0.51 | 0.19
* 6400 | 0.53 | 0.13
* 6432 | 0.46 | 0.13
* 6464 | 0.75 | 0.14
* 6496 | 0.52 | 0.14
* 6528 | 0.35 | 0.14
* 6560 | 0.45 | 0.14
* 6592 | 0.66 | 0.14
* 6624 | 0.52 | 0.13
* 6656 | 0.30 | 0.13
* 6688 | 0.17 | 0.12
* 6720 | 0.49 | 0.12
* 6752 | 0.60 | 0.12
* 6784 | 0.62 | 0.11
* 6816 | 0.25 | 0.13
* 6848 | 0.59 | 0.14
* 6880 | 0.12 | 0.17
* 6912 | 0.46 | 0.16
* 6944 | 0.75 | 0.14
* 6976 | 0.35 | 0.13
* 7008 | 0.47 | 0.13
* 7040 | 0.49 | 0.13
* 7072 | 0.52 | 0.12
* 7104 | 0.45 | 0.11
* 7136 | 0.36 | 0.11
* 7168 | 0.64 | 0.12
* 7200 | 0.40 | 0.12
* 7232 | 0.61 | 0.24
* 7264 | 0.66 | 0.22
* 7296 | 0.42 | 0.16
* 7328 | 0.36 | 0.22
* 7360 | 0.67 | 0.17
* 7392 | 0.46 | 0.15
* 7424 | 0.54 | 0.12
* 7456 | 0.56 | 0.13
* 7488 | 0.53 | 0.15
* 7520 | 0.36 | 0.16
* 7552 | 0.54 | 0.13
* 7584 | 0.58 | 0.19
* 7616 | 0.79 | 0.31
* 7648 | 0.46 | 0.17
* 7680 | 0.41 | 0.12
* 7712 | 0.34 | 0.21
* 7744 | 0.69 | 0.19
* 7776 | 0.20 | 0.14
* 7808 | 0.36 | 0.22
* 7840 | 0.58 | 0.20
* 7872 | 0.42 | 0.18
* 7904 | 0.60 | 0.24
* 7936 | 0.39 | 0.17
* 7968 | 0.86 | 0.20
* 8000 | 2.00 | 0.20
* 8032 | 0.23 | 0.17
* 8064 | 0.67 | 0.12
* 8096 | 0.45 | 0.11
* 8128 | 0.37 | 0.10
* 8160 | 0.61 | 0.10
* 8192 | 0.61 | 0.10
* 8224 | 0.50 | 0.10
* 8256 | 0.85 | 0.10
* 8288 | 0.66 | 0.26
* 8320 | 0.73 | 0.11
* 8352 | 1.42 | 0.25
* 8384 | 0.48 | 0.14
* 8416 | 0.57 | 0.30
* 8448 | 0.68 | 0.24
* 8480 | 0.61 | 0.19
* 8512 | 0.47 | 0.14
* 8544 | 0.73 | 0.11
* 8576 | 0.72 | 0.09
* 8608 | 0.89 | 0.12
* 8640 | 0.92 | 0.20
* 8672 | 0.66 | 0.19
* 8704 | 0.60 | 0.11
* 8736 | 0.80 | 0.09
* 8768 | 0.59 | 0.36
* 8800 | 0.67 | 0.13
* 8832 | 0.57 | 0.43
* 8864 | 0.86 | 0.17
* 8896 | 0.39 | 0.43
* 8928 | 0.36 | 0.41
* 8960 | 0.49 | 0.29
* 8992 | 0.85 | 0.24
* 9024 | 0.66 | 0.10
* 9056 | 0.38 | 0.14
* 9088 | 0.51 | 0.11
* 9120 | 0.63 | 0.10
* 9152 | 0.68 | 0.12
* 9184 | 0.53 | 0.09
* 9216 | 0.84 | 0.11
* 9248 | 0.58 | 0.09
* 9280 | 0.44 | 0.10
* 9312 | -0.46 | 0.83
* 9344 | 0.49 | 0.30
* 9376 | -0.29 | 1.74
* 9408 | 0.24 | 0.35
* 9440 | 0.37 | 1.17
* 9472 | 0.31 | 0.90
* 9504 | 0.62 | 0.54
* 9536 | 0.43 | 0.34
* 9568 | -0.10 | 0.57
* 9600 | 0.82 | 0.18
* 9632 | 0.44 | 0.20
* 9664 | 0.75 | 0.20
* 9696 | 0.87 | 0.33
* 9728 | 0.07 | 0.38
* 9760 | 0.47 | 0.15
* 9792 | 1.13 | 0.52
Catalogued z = 1.142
